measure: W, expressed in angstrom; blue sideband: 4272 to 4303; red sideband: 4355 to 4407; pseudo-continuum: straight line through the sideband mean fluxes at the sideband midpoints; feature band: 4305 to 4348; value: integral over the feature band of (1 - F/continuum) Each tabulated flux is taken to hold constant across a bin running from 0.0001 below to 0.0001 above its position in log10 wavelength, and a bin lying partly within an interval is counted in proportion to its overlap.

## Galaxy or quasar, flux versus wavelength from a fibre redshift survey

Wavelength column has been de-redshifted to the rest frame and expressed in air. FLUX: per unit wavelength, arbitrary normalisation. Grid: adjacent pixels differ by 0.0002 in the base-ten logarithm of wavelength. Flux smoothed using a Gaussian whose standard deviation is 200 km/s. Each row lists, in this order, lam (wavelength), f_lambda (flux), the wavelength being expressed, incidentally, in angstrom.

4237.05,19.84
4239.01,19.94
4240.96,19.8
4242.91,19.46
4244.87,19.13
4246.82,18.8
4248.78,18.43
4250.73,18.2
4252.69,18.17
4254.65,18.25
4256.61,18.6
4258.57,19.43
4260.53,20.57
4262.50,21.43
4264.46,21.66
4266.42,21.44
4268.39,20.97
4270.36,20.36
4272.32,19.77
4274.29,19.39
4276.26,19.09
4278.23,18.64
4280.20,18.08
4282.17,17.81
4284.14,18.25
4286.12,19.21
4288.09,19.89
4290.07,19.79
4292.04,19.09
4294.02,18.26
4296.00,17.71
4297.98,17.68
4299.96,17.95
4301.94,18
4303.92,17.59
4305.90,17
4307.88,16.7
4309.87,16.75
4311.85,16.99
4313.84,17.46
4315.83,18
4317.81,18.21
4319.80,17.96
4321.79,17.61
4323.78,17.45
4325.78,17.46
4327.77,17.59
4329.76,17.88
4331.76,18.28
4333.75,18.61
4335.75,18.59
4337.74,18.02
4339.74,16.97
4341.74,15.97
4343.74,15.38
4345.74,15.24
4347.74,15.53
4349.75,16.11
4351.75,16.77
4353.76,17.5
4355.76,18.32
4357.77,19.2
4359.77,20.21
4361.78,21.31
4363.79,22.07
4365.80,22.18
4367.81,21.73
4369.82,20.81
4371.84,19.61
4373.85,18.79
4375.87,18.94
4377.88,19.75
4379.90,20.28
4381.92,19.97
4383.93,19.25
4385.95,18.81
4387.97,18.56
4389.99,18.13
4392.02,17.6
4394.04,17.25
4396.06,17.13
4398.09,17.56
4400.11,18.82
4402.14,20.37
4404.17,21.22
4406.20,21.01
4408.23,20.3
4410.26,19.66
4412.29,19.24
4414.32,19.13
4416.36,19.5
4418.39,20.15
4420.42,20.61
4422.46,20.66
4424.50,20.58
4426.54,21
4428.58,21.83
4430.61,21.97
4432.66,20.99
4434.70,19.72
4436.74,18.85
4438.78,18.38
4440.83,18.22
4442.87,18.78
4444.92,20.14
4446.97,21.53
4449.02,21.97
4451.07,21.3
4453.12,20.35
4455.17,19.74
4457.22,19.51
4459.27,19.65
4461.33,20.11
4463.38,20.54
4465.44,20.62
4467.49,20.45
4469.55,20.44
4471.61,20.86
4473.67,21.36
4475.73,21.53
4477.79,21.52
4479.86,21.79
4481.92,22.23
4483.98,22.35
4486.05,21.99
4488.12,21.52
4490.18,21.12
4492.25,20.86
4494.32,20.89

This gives 3.92 angstrom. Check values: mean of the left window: 18.6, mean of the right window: 19.6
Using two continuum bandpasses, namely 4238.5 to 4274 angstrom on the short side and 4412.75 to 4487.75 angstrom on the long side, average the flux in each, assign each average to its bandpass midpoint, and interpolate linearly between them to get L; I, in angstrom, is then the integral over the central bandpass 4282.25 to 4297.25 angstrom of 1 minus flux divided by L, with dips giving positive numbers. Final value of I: 0.8 angstrom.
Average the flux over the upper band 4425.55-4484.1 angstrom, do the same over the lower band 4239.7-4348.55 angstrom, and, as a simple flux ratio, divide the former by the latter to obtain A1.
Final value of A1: 1.1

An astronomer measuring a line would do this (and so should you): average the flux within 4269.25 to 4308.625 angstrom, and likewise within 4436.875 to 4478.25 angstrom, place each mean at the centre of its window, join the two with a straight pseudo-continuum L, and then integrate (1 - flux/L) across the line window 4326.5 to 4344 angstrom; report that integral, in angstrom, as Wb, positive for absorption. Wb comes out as 1.3 angstrom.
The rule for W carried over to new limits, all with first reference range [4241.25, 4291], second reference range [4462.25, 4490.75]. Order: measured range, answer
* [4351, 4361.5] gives 0.8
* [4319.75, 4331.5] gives 1.3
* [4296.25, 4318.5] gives 2.6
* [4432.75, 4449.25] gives 1.0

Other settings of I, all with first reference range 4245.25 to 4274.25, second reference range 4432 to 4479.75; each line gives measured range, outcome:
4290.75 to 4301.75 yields 0.9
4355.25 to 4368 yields -0.5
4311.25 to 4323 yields 1.3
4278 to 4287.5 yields 0.6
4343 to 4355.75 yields 2.4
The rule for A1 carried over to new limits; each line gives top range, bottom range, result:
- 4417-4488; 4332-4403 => 1.11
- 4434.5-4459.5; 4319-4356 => 1.16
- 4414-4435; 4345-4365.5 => 1.12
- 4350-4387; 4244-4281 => 1.01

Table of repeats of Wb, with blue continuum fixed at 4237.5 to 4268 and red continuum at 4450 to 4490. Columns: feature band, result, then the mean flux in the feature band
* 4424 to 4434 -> -0.3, 21.3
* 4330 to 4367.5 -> 3.7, 18.2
